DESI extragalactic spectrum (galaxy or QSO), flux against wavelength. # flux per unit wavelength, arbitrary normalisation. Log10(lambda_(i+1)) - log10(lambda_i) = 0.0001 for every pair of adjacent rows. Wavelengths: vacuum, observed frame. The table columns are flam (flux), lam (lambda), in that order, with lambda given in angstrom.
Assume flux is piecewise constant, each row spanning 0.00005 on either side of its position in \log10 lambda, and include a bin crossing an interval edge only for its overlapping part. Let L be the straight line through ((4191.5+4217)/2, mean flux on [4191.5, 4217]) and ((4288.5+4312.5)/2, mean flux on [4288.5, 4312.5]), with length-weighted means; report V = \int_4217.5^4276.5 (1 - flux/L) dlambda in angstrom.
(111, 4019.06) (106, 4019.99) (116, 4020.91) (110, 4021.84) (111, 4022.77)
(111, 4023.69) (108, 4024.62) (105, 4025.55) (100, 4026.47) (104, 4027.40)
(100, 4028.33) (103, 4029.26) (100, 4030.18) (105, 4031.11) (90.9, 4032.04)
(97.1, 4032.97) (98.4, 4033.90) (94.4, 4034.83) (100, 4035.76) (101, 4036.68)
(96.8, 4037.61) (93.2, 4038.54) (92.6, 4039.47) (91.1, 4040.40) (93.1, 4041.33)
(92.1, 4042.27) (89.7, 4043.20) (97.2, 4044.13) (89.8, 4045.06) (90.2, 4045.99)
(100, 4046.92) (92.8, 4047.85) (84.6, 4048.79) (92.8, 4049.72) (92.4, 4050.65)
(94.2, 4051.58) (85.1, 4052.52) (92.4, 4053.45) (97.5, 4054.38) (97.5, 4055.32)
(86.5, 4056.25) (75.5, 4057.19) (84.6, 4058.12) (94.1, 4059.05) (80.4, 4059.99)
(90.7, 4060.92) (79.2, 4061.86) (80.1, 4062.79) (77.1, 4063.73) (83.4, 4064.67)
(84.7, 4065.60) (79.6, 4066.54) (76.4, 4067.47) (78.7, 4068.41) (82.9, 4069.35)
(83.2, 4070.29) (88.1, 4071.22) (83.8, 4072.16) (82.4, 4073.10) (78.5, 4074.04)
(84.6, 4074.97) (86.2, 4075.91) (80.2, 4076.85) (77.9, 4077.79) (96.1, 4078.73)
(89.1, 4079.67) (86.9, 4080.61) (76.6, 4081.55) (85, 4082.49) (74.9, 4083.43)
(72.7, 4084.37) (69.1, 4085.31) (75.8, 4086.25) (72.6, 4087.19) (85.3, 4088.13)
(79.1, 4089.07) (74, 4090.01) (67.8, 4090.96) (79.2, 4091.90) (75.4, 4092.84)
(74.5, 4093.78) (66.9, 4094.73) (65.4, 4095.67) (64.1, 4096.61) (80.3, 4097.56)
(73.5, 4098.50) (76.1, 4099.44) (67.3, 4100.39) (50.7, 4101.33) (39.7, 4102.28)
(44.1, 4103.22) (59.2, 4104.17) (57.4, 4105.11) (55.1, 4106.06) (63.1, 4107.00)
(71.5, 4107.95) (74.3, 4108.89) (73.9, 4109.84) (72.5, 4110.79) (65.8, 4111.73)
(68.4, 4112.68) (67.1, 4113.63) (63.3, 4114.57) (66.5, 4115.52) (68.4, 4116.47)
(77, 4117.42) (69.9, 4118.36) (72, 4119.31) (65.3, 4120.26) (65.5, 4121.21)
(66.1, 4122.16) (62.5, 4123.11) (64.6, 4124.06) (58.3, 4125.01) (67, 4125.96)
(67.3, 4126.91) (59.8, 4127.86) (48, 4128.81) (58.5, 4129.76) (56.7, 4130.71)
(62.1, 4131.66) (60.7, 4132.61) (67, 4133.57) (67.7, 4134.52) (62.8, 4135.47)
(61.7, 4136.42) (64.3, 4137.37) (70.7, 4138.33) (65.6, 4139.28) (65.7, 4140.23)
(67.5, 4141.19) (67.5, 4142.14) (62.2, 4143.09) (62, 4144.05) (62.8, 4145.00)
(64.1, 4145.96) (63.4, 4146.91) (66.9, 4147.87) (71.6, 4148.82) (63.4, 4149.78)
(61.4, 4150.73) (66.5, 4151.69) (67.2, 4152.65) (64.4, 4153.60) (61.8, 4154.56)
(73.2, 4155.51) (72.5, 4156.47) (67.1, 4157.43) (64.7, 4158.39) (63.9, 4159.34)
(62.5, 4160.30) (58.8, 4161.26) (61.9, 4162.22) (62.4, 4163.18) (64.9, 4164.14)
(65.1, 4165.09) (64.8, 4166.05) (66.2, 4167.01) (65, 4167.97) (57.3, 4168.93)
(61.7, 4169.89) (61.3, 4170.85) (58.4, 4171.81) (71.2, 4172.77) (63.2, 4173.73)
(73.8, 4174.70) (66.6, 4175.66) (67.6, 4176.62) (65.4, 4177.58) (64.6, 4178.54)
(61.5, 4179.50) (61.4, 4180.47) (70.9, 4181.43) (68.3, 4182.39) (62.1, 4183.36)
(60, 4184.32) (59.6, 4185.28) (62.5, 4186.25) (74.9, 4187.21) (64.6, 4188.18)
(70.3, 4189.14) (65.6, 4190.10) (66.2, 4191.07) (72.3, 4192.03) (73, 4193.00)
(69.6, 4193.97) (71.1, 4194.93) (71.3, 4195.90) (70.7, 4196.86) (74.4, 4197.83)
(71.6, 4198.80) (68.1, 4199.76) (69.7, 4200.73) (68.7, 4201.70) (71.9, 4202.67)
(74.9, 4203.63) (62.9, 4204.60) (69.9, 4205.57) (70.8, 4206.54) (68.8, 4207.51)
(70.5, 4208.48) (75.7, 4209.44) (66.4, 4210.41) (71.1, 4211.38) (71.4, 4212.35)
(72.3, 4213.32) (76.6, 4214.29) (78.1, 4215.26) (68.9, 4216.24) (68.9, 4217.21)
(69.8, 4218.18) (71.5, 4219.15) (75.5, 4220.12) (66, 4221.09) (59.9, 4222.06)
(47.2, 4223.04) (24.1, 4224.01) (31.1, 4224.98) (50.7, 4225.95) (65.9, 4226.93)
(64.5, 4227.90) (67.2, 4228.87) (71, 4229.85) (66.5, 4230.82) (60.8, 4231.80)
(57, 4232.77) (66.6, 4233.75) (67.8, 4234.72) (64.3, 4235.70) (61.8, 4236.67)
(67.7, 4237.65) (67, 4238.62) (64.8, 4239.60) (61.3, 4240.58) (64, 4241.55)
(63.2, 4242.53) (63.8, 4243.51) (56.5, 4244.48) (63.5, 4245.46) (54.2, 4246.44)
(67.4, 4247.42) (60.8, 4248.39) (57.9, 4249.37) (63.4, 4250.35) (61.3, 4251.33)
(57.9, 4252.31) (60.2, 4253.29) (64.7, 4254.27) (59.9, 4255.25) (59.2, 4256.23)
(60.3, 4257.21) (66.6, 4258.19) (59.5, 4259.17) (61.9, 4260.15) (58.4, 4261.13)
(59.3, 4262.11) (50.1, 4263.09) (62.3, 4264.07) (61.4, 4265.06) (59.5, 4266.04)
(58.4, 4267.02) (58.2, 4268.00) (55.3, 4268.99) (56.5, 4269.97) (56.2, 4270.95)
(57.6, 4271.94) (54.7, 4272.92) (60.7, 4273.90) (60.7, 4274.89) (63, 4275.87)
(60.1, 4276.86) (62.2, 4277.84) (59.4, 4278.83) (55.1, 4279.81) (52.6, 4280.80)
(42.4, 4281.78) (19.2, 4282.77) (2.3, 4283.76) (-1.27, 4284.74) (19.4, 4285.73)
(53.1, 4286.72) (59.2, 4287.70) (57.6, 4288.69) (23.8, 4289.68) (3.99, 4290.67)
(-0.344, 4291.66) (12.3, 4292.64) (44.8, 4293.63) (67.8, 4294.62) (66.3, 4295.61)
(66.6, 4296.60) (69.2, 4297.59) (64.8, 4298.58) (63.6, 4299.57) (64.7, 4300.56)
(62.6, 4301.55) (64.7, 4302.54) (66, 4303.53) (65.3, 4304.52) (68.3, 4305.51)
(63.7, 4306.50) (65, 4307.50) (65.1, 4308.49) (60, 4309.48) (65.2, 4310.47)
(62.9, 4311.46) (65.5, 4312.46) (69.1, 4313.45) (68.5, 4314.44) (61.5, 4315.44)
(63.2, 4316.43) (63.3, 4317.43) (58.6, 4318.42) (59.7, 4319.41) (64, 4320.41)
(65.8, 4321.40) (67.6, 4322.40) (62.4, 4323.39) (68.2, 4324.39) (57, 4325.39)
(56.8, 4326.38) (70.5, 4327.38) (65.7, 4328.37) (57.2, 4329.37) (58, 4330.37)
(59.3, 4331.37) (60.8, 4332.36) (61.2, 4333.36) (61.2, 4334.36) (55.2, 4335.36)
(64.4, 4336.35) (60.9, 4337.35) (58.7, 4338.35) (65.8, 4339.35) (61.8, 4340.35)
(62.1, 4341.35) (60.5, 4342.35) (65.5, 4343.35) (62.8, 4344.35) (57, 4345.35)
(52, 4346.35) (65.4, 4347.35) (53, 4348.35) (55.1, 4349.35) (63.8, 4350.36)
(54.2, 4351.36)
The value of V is 3.1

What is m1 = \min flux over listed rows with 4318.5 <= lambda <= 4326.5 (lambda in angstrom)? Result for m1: 56.8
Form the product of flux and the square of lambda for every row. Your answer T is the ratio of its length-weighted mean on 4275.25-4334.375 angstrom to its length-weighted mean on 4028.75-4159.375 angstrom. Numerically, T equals 0.81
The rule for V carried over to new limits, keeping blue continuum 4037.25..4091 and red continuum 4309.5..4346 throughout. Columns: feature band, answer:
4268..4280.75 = 1.7 angstrom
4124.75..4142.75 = 3.6 angstrom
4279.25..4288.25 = 4.4 angstrom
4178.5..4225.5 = 4.1 angstrom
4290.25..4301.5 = 2.9 angstrom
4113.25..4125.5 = 2.1 angstrom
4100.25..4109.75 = 2.7 angstrom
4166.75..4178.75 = 1.7 angstrom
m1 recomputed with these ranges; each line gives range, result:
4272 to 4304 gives -1.27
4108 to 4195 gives 48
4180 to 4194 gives 59.6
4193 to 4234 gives 24.1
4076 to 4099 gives 64.1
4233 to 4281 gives 50.1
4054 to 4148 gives 39.7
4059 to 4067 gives 77.1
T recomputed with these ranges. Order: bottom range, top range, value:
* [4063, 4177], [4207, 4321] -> 0.91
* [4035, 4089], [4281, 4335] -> 0.71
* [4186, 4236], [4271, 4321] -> 0.83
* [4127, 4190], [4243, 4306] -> 0.88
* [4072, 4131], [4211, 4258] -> 0.96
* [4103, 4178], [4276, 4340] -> 0.93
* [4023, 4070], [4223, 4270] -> 0.72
